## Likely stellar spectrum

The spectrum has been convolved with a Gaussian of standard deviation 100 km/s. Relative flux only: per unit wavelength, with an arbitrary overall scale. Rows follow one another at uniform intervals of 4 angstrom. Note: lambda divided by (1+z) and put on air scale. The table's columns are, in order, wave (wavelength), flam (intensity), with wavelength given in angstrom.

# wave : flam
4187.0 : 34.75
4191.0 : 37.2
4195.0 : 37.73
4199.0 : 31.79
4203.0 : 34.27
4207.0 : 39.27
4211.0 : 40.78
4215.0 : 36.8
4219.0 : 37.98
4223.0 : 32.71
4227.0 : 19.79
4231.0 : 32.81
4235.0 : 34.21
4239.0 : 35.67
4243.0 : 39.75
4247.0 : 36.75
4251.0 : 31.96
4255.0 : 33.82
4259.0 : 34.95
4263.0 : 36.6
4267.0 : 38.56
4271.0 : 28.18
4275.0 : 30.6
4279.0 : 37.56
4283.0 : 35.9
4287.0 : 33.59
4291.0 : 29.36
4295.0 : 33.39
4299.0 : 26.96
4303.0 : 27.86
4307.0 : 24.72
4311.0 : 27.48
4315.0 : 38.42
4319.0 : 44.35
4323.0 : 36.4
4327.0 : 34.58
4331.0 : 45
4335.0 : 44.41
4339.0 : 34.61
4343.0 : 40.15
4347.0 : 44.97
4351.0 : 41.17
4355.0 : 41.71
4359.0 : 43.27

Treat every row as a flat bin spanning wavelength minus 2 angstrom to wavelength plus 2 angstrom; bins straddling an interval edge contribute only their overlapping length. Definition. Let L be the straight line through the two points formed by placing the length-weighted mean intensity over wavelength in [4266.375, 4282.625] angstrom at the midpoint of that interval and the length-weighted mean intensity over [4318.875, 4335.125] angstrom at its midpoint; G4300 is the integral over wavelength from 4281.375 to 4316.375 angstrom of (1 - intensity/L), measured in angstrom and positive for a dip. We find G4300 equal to 5.6 angstrom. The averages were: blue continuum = 33.5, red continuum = 40.2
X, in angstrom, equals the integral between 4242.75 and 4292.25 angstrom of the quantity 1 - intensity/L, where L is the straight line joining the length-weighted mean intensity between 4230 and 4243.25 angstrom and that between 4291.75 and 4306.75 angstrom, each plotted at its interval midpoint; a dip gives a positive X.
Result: -3.4 angstrom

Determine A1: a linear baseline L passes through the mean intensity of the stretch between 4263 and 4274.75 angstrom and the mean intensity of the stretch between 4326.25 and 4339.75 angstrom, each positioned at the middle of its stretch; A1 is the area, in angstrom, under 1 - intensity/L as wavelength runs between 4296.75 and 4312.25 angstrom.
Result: 4.4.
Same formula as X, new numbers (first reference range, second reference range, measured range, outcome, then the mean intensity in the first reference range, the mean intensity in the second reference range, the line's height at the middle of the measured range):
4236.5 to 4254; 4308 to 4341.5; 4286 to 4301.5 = 2.7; 35.9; 37.8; 37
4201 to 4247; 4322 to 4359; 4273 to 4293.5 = 2.4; 35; 40.6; 37.8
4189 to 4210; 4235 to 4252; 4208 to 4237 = 1.9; 36.3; 36.1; 36.2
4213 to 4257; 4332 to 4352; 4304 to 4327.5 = 3.2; 33.8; 41.3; 39.4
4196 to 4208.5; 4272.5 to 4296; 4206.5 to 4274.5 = -0.5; 35.2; 33.3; 34.3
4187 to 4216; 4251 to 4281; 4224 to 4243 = 2.0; 36.7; 34.2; 35.4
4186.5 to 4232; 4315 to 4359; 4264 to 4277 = 1.7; 34.7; 40.7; 37.6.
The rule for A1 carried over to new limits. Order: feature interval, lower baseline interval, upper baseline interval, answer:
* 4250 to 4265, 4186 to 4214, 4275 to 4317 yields -0.4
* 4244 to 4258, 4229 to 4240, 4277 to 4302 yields -0.4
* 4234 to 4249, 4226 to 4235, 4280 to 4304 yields -3.8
